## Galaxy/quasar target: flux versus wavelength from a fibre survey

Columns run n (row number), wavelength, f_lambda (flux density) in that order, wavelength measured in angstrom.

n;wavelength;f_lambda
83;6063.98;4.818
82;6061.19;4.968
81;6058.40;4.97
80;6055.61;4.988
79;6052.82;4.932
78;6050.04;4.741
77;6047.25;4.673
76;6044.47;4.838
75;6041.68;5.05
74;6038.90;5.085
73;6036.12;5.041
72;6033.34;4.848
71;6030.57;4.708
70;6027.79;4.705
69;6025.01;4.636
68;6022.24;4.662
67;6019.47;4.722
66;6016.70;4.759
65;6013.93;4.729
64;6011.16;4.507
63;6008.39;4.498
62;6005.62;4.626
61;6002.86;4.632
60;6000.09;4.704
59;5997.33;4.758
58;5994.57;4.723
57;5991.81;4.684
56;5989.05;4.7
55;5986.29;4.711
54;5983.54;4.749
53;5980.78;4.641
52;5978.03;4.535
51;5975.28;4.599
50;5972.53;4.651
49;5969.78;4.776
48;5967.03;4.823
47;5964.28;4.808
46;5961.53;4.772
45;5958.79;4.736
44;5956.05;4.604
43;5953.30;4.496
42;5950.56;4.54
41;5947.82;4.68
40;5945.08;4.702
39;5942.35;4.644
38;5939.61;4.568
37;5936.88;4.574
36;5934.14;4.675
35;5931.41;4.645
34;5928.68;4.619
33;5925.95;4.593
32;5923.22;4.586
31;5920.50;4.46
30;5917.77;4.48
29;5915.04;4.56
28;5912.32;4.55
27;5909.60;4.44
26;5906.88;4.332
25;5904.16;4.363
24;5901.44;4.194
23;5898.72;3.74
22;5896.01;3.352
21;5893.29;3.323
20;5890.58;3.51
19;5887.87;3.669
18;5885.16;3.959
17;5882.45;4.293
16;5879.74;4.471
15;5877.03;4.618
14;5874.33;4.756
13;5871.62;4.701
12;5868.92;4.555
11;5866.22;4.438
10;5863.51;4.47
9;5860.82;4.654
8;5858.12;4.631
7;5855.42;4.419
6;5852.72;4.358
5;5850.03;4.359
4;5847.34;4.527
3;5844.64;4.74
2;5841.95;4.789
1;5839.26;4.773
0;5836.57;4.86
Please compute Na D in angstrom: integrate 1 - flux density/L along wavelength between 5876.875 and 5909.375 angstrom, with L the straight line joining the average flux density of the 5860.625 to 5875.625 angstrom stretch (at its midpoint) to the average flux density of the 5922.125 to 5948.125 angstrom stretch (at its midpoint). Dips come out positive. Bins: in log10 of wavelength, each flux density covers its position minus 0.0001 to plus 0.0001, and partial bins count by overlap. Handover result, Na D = 4.4 angstrom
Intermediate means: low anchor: 4.59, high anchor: 4.63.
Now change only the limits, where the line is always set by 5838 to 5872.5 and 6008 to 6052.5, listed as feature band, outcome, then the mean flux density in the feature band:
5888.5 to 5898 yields 2.4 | 3.44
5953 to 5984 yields 0.1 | 4.69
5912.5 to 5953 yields 0.6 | 4.59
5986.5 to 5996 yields 0.0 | 4.7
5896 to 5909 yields 1.5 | 4.09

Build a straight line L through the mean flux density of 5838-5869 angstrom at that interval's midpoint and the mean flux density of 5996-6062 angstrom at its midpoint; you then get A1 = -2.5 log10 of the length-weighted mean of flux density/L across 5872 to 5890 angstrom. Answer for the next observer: 0.076 mag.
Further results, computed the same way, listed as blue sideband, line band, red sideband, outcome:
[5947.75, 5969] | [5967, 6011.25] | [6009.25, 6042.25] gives 0.014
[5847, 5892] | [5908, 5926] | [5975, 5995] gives -0.006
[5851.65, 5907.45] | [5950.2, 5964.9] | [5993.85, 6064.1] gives -0.034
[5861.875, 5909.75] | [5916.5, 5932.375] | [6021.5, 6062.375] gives -0.054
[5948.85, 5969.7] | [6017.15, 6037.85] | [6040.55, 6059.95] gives 0.015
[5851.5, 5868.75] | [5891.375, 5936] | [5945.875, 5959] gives 0.064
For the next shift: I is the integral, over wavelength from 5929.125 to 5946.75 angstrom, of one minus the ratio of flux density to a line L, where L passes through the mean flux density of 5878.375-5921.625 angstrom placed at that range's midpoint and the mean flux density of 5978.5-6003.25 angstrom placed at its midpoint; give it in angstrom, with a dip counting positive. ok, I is -1.15 angstrom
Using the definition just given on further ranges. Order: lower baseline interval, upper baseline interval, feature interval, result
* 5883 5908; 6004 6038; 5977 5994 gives -0.8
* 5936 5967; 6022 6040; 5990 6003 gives 0.1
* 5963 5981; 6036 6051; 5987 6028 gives 1.1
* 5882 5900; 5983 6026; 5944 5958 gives -1.4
